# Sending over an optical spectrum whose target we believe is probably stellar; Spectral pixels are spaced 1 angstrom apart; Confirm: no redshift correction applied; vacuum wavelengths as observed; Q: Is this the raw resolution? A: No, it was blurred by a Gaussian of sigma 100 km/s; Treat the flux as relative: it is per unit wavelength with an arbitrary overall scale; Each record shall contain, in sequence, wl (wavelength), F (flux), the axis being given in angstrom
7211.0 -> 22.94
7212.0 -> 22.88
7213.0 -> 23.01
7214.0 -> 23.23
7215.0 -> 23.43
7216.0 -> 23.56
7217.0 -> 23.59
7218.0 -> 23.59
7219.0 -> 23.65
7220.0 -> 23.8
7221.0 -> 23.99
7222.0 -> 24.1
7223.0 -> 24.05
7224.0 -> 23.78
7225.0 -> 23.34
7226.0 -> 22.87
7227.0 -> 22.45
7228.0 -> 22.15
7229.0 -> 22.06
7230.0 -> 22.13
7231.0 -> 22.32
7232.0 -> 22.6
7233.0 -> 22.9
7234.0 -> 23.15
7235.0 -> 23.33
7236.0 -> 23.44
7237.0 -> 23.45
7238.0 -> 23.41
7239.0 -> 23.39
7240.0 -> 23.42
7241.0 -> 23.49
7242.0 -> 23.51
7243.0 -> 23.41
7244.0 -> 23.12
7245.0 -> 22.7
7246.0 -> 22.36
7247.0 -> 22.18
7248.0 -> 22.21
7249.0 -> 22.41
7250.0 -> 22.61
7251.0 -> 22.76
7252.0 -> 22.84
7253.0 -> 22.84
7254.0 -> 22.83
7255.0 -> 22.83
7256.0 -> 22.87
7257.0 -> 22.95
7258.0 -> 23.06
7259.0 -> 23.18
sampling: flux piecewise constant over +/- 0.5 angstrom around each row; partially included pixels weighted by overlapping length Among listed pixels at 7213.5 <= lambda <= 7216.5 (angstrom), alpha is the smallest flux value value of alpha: 23.23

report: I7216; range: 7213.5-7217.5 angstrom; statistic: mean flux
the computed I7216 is 23.5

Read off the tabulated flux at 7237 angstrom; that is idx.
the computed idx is 23.45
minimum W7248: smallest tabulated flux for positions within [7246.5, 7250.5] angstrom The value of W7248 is 22.18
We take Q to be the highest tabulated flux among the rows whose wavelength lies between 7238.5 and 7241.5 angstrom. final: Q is 23.49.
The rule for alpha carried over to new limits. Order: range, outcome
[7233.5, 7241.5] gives 23.15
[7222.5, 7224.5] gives 23.78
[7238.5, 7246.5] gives 22.36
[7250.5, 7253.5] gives 22.76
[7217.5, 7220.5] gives 23.59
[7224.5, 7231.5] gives 22.06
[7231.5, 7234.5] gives 22.6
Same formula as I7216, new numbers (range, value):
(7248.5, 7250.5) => 22.5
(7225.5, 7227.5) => 22.7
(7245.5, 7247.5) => 22.3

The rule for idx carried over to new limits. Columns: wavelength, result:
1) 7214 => 23.23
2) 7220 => 23.8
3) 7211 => 22.94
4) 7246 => 22.36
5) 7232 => 22.6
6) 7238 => 23.41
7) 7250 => 22.61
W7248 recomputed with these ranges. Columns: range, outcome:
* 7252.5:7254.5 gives 22.83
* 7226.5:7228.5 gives 22.15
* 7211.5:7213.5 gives 22.88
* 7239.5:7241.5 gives 23.42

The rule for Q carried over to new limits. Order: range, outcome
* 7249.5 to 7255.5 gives 22.84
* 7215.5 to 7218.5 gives 23.59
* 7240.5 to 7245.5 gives 23.51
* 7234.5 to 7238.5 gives 23.45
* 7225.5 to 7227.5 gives 22.87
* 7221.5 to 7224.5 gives 24.1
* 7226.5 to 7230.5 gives 22.45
